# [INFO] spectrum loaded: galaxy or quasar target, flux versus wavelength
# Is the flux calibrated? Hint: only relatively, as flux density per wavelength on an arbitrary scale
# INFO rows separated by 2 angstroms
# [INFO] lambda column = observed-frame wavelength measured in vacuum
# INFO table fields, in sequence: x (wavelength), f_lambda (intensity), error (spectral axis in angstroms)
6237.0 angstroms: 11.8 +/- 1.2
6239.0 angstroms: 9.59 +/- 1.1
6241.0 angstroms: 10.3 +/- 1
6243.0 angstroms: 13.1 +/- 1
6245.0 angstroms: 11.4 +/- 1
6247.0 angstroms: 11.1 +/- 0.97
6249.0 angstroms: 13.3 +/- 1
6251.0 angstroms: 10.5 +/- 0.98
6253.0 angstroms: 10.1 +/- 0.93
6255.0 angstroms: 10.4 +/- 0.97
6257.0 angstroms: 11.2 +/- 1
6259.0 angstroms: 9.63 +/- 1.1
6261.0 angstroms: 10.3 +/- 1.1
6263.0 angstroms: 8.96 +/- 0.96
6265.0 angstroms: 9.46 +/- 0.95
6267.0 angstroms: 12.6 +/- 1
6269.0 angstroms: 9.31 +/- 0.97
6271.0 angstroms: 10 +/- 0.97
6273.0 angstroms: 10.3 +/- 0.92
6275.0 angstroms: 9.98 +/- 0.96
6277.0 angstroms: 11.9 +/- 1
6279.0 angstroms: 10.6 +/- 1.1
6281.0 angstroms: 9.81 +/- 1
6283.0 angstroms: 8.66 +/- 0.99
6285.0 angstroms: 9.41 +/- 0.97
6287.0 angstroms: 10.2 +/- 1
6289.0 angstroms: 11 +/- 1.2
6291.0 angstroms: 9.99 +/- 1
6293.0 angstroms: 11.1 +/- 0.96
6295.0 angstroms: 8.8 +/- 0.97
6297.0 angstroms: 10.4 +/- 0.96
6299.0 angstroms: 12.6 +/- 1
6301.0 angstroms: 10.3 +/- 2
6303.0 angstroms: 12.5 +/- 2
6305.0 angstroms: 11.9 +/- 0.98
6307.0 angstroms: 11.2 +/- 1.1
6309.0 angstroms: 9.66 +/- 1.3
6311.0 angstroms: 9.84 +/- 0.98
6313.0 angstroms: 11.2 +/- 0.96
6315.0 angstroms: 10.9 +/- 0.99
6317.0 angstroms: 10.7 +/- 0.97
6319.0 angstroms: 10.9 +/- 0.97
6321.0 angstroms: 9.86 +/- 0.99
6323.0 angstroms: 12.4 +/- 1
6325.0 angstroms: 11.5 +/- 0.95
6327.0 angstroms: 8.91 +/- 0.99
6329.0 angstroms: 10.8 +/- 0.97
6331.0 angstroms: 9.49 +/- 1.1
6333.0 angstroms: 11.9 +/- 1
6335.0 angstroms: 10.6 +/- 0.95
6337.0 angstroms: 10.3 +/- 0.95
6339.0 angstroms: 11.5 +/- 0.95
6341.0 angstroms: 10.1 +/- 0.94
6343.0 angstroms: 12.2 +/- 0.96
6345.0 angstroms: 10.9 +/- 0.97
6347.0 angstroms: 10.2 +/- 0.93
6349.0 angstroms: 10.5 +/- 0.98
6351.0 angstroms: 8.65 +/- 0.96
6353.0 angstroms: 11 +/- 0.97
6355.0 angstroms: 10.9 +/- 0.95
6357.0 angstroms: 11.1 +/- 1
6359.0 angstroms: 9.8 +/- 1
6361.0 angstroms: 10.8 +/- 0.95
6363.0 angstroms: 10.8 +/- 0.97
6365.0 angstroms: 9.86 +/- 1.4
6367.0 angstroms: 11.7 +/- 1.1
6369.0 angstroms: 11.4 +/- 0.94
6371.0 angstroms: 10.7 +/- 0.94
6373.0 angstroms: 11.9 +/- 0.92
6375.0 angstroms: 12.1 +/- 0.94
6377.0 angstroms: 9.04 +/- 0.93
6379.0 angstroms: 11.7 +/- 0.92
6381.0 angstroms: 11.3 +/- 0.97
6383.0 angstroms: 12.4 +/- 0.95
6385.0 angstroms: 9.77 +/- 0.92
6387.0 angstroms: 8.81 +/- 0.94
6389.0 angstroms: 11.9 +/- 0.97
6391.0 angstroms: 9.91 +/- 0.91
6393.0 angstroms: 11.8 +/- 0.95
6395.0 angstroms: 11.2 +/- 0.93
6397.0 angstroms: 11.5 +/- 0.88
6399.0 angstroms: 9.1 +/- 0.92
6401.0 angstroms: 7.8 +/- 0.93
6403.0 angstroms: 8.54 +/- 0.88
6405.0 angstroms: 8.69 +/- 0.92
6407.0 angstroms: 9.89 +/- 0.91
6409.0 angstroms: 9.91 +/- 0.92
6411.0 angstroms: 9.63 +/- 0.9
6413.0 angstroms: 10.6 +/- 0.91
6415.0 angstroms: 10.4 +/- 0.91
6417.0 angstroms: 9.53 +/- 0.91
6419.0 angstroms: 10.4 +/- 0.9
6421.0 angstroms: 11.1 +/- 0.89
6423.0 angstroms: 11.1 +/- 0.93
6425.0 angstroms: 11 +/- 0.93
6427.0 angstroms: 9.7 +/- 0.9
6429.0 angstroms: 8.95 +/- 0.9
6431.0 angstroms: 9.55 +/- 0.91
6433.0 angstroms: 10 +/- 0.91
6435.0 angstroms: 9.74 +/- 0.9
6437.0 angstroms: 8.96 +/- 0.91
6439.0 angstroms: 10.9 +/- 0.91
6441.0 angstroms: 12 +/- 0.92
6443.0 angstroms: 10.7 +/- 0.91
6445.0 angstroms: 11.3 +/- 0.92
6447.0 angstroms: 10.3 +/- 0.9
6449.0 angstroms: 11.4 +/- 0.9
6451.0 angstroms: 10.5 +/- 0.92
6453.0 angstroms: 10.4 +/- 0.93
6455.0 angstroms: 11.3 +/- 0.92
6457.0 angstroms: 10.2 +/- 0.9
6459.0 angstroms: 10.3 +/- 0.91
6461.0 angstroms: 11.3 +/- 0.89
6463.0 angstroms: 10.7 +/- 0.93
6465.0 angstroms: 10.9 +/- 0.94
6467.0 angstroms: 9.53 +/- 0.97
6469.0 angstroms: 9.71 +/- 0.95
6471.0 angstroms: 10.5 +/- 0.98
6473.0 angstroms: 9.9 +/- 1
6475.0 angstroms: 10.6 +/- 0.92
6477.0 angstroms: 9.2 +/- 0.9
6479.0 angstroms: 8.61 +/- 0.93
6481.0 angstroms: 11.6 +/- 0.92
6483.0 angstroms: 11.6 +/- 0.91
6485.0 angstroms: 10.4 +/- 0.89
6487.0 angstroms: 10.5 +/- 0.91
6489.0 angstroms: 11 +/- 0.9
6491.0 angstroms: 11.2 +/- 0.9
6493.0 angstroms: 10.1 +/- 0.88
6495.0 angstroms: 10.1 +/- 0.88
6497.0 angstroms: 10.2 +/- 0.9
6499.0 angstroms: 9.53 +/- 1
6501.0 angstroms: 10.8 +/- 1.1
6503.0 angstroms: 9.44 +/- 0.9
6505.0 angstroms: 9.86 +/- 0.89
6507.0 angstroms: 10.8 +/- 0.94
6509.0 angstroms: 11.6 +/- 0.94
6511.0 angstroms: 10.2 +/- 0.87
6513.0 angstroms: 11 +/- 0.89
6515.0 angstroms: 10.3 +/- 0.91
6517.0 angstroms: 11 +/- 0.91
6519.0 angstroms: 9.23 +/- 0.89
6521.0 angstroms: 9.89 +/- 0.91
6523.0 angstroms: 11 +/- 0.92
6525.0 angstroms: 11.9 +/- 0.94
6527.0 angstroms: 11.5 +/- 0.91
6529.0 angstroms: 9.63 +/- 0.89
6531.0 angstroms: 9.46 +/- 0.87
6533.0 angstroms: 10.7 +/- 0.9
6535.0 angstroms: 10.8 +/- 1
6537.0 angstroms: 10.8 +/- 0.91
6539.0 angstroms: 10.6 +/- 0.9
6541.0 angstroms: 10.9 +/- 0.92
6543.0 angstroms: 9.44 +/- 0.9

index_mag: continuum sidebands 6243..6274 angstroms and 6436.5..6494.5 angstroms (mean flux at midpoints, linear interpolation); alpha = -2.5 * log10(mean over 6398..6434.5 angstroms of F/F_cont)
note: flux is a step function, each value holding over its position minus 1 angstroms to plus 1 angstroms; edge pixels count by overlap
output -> 0.09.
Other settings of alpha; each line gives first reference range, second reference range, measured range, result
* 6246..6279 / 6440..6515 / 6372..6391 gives -0.04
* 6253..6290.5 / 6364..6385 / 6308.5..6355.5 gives 0.01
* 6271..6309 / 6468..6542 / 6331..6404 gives -0.01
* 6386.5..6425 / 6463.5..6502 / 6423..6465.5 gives -0.03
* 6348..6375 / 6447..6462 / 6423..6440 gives 0.09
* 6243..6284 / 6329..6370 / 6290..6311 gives -0.02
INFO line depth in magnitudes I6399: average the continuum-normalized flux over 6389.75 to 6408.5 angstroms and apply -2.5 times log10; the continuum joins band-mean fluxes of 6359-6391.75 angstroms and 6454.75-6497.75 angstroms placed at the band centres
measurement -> 0.09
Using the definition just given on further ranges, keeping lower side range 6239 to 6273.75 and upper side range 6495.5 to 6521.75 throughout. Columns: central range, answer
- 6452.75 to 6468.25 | -0.021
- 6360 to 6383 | -0.059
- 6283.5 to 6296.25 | 0.062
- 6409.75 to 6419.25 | 0.037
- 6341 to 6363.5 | -0.007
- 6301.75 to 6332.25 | -0.021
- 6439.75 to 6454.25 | -0.057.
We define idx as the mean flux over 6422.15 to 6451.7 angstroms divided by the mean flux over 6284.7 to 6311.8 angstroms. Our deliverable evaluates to 1.0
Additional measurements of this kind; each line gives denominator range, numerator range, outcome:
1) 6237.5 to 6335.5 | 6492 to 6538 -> 0.98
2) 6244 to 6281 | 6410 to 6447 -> 0.97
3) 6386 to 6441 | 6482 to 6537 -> 1.05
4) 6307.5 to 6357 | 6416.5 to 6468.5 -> 0.98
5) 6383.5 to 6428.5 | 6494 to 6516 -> 1.02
